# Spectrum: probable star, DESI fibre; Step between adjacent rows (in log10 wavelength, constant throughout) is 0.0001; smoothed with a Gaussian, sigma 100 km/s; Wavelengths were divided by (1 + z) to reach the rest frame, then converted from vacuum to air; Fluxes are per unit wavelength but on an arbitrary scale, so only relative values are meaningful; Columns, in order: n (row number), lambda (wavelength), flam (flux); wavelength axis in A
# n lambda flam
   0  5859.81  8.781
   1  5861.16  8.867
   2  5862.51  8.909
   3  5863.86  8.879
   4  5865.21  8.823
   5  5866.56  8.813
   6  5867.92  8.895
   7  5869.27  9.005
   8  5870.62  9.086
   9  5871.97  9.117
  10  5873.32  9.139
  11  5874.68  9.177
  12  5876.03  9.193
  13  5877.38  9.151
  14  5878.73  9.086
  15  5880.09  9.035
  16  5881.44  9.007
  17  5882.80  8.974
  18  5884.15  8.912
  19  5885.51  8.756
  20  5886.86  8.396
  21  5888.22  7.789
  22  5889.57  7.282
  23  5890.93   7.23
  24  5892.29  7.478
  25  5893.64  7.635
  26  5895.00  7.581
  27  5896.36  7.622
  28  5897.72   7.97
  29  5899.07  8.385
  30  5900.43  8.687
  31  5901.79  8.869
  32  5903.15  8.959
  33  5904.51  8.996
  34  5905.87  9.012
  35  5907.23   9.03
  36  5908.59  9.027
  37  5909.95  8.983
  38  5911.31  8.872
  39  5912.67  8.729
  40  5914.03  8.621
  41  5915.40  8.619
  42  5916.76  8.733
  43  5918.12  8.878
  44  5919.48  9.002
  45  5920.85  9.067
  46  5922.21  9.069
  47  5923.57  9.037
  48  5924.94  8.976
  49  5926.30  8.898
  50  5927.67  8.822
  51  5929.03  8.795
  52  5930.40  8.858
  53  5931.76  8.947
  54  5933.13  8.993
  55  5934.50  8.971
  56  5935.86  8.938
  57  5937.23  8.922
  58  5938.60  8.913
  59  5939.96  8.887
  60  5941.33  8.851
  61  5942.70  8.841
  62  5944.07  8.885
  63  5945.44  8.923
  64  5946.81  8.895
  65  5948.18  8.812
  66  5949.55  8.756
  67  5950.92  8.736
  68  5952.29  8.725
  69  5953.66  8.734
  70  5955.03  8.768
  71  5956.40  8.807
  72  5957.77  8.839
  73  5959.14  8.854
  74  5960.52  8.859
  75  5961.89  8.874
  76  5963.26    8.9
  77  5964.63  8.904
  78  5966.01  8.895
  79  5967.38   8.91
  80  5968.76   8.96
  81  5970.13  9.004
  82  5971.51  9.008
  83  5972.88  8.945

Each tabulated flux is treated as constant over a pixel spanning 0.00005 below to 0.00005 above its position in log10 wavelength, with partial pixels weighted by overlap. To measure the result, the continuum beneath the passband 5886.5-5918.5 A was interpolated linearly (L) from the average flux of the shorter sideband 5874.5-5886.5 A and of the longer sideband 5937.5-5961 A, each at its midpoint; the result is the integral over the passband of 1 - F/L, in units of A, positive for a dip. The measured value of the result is 2.0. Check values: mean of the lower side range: 9.01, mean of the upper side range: 8.83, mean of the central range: 8.39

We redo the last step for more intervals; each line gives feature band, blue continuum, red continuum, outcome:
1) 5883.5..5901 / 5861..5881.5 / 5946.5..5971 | 2.0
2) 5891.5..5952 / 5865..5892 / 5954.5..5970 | 0.5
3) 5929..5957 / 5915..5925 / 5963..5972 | 0.2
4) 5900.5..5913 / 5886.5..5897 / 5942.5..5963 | -1.6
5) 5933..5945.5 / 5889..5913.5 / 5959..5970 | -0.3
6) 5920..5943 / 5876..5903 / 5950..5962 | -0.8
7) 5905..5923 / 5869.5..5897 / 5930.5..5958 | -0.5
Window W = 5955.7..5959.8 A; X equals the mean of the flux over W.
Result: 8.84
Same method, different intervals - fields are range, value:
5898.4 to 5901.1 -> 8.53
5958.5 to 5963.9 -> 8.87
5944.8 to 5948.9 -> 8.87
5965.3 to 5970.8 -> 8.94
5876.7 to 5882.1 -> 9.08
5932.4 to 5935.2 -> 8.98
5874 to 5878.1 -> 9.19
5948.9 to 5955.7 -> 8.75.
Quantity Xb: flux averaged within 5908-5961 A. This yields 8.87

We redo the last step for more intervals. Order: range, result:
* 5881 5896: 8.07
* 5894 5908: 8.49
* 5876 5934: 8.65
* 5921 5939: 8.94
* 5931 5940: 8.95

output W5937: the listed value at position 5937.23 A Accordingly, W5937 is 8.922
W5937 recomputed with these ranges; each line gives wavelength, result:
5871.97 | 9.117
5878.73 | 9.086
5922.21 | 9.069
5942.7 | 8.841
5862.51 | 8.909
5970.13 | 9.004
